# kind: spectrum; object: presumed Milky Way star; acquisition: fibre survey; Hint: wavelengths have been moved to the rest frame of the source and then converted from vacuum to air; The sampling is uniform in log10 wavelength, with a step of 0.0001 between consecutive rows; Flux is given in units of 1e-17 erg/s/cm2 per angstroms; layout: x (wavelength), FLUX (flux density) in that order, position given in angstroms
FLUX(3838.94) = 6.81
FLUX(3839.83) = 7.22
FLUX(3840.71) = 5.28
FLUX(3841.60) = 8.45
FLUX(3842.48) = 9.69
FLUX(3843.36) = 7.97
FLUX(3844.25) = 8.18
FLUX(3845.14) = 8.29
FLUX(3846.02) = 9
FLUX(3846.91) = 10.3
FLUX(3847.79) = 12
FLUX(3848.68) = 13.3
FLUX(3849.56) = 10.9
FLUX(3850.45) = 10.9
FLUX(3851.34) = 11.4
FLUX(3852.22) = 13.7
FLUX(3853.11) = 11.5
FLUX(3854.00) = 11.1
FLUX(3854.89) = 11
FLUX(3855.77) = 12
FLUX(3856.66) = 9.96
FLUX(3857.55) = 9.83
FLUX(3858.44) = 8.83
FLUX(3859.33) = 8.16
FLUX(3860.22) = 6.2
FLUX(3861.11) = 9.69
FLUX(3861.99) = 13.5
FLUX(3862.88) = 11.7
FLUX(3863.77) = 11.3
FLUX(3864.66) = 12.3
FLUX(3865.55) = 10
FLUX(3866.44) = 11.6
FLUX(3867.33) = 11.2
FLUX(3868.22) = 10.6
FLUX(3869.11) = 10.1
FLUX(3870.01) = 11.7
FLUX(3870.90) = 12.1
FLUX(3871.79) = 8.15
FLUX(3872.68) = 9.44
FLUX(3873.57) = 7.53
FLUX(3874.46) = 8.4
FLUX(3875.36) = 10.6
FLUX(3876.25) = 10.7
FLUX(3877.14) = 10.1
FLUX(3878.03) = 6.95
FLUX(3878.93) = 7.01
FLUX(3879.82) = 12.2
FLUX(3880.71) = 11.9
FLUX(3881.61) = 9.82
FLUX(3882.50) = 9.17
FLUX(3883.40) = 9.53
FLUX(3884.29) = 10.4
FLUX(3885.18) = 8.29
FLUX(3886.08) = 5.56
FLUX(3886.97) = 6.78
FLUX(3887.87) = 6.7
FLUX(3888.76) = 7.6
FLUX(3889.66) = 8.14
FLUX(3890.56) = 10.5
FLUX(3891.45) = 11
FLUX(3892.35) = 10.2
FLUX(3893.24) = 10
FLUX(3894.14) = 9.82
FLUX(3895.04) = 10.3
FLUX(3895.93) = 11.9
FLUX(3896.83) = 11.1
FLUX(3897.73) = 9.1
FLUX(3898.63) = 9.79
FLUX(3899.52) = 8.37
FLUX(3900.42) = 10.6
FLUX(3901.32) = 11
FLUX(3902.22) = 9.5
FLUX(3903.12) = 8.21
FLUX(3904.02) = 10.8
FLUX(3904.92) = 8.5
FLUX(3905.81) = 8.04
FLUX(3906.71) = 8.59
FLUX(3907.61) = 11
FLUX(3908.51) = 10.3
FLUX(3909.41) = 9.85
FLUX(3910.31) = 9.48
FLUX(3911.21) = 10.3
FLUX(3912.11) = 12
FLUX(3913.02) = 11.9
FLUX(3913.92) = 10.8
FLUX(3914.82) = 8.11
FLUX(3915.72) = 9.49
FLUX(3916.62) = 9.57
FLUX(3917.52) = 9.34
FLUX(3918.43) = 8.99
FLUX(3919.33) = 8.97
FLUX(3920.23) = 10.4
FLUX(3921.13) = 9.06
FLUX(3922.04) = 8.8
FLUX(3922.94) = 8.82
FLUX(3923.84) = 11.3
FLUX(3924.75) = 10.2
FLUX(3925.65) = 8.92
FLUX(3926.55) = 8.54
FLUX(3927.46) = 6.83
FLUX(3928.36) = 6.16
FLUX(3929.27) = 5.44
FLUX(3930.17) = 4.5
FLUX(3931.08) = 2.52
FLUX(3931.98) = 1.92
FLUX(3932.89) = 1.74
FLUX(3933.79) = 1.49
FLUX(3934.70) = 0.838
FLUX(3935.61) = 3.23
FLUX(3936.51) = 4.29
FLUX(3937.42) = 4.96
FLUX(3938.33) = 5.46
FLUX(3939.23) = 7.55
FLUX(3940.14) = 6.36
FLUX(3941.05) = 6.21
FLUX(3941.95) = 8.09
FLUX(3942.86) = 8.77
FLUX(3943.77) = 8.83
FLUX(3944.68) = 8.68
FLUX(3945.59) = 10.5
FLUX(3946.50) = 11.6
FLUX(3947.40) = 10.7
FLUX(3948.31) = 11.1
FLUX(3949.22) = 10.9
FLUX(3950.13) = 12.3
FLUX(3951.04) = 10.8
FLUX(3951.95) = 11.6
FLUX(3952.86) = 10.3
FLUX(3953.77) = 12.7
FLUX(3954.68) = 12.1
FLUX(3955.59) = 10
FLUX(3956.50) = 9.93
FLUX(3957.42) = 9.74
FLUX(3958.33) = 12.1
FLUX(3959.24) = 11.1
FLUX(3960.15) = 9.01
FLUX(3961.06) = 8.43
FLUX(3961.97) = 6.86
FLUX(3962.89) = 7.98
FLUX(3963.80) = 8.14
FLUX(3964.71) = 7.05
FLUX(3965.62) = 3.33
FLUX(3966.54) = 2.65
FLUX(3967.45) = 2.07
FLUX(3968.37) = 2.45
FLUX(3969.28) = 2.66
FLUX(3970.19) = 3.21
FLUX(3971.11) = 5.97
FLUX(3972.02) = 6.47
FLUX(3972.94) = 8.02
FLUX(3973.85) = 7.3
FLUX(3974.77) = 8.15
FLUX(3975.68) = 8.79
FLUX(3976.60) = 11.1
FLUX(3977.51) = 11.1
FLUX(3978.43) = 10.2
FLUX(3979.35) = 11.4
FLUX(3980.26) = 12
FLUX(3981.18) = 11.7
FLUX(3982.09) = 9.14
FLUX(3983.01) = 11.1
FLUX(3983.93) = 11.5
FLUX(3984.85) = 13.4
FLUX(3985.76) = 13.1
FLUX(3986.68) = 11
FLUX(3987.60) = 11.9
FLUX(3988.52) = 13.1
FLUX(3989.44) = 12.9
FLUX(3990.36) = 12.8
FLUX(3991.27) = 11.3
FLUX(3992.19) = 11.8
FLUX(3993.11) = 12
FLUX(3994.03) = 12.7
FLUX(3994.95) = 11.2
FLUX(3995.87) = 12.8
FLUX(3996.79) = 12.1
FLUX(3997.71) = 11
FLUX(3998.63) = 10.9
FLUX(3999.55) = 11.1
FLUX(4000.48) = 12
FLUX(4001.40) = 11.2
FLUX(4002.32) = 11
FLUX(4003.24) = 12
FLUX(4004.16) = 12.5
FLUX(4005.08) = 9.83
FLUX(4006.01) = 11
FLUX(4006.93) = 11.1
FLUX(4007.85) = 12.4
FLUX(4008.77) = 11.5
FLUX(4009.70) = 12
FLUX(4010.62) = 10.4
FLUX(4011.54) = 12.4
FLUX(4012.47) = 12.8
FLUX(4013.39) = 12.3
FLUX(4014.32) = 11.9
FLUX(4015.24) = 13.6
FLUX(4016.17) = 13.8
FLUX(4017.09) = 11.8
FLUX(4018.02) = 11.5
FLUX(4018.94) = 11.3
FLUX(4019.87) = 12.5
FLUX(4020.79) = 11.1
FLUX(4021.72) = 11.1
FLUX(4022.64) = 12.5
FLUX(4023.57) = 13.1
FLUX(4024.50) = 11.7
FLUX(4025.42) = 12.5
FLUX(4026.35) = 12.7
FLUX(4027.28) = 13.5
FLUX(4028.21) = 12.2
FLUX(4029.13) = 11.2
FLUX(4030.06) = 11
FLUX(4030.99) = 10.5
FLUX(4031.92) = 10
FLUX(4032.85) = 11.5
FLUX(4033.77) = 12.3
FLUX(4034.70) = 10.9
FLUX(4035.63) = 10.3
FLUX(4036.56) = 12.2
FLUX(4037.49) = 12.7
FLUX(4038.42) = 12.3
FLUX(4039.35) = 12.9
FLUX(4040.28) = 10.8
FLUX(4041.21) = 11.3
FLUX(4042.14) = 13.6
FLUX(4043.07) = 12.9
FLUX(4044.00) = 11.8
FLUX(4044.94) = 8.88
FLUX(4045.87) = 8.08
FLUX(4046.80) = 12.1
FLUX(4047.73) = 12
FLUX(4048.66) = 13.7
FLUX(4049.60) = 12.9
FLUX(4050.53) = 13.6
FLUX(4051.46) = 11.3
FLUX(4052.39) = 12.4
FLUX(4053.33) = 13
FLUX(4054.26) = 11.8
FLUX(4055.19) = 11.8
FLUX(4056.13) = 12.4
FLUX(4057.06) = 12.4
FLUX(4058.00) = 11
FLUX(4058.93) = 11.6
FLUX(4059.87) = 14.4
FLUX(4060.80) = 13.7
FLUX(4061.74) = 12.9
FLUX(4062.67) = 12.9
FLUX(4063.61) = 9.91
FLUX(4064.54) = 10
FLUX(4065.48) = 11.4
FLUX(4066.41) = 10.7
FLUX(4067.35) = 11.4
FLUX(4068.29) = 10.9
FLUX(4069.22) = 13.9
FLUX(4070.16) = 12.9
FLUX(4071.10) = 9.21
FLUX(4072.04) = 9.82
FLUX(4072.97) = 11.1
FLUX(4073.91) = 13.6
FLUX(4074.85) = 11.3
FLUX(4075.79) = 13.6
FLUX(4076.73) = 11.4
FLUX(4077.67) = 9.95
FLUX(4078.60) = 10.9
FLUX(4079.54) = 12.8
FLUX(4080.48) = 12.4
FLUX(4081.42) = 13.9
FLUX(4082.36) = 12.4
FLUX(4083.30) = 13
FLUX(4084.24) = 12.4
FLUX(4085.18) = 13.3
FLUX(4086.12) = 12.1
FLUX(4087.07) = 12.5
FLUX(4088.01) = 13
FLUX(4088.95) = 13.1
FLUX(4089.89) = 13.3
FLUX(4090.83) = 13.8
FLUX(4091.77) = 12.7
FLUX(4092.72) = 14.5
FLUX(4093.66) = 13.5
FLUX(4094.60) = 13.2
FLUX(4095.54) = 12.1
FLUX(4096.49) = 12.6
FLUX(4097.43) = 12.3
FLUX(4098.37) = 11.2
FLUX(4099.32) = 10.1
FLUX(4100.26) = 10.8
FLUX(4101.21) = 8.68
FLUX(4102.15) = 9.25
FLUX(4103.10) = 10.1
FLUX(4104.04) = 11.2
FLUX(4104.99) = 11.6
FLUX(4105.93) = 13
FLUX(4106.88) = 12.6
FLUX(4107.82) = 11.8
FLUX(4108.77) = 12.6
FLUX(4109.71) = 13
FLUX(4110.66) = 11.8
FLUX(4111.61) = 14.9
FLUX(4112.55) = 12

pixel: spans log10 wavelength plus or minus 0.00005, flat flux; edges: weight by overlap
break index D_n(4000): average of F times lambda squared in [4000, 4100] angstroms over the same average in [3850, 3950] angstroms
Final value 1.4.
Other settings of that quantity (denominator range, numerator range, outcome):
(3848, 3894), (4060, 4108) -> 1.33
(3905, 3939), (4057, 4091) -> 1.72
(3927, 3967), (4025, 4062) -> 1.65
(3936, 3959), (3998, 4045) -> 1.30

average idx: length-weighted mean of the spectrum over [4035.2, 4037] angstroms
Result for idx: 11.3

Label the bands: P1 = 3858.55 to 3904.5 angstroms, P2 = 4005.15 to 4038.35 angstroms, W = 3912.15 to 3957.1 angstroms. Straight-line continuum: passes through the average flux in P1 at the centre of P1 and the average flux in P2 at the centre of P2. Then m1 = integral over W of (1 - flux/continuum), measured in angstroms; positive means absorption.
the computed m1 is 9.8 angstroms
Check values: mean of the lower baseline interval 9.74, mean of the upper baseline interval 11.8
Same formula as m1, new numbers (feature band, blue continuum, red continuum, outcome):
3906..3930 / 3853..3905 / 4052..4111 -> 2.26 angstroms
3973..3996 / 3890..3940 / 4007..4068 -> -1.94 angstroms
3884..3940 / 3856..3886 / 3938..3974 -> 5.49 angstroms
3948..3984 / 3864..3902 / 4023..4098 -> 6.83 angstroms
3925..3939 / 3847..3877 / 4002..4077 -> 8.22 angstroms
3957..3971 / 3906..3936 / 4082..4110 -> 3.86 angstroms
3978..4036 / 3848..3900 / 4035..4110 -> -2.13 angstroms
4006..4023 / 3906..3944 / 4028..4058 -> -1.92 angstroms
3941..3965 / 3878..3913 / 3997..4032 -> 1.61 angstroms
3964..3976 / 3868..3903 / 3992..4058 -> 6.23 angstroms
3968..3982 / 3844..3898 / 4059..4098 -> 3.86 angstroms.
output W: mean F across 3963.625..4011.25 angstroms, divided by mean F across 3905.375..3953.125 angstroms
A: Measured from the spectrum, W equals 1.21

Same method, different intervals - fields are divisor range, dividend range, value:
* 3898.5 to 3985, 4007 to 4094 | 1.43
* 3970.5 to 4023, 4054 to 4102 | 1.07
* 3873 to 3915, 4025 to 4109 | 1.25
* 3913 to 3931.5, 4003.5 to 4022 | 1.40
